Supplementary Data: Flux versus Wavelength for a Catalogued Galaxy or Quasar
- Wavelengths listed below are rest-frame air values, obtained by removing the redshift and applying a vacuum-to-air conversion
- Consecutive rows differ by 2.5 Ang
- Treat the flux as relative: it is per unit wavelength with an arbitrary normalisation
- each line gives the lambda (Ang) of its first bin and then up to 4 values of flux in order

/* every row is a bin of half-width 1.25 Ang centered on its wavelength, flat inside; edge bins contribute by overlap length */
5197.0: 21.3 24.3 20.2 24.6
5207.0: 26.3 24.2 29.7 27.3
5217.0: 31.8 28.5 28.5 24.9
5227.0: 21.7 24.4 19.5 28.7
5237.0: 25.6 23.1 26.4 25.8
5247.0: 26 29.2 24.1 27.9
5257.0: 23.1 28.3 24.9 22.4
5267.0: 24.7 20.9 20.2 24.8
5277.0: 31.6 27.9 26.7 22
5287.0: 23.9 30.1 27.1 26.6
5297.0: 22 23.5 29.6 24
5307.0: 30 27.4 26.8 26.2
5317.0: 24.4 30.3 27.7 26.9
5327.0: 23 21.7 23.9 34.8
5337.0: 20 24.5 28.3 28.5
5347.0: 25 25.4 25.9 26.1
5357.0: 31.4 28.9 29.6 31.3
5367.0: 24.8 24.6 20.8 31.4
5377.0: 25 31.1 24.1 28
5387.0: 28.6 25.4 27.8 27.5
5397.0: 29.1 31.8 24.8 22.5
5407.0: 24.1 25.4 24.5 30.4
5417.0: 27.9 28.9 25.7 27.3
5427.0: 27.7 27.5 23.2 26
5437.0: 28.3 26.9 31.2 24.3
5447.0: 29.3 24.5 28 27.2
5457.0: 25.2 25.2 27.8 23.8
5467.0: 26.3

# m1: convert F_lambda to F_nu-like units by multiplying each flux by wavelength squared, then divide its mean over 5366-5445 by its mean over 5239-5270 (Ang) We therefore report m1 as 1.12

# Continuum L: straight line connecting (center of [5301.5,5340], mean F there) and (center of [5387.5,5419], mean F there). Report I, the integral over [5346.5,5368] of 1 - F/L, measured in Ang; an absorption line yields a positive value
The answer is -1.0 Ang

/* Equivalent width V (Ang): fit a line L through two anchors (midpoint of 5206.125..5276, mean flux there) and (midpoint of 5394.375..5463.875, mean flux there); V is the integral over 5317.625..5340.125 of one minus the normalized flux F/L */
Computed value 0.2 Ang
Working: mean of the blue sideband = 25.5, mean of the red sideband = 26.8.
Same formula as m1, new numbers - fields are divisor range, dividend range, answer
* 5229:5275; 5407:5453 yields 1.17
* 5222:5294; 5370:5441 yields 1.12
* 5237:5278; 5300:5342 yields 1.07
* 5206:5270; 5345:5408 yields 1.11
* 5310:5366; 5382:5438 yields 1.03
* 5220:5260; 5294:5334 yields 1.05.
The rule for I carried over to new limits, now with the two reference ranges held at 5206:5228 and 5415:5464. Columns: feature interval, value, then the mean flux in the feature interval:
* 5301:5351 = 1.1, 26.4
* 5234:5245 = 0.5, 25.7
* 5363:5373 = 0.5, 25.6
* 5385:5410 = 0.2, 26.8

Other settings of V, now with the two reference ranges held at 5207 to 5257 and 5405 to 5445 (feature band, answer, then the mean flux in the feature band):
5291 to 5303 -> 0.31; 25.7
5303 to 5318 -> -0.10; 26.6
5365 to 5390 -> 0.07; 26.6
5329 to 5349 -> 0.39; 26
